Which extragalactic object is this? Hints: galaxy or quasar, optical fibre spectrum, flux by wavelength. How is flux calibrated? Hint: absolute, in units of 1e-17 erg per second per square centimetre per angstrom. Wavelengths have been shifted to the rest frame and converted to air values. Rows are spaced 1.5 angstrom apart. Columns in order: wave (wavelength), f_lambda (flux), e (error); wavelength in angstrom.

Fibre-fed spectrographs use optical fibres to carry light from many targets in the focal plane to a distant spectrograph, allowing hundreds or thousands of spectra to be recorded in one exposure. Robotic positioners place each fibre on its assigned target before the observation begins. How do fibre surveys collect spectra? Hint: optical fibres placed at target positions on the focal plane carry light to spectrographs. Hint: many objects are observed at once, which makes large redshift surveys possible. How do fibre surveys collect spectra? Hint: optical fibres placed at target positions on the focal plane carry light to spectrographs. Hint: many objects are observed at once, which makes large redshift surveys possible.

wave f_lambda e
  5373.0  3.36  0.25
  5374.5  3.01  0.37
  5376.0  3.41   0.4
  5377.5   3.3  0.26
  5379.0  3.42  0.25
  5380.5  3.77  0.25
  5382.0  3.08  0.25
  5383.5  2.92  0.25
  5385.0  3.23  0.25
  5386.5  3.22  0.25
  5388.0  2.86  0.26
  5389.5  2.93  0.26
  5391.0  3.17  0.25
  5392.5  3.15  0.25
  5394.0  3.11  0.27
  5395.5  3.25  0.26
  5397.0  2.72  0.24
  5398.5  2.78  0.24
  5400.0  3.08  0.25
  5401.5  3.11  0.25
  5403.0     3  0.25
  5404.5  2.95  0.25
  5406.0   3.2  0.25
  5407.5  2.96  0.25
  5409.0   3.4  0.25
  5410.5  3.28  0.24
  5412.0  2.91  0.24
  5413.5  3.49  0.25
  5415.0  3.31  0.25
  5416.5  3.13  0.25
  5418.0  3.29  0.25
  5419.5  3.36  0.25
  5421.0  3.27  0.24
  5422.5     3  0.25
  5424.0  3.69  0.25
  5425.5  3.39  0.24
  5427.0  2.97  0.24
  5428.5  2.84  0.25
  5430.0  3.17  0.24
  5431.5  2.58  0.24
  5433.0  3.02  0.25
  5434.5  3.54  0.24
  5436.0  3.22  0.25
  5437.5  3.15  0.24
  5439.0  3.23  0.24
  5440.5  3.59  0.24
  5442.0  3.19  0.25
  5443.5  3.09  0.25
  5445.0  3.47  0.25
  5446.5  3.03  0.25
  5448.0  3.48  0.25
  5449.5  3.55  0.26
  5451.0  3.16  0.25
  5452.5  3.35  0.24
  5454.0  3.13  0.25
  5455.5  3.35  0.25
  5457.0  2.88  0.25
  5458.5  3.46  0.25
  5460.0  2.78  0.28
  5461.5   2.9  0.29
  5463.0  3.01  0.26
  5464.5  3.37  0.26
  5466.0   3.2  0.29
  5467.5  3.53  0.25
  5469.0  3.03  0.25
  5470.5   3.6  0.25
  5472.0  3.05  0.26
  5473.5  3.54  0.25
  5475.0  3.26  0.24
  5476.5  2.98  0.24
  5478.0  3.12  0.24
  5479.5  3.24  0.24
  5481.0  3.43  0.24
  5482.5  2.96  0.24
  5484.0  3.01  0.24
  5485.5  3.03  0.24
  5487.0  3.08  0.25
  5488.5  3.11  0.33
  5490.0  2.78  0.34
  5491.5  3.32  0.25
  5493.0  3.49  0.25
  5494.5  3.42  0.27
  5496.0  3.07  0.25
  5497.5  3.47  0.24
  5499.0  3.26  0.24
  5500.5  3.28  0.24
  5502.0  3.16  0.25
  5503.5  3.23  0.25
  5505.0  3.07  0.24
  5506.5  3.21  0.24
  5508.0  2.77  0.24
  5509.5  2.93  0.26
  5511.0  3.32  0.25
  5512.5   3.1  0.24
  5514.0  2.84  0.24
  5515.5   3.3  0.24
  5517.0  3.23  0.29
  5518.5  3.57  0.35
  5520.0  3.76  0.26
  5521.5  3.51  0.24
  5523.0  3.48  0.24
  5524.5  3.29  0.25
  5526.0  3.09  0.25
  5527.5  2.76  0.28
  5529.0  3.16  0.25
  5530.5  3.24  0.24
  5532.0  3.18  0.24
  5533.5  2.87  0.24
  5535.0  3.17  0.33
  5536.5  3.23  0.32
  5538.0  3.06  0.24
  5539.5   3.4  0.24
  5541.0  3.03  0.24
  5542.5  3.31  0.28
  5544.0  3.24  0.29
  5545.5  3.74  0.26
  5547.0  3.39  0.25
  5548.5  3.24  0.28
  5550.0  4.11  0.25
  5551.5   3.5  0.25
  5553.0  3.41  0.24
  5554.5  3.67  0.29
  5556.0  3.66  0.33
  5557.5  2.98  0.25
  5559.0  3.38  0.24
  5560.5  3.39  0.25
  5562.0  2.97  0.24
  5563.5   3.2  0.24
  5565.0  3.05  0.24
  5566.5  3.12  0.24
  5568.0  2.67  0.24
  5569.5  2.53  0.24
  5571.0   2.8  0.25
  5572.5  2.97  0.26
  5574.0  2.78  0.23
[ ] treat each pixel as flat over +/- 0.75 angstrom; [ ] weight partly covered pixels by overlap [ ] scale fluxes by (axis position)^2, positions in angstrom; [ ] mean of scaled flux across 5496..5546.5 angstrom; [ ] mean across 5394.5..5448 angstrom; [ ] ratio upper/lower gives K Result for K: 1.05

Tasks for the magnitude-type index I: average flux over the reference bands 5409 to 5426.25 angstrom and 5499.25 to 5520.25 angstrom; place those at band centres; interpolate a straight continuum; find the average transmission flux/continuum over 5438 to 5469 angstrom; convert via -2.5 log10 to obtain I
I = 0.01 mag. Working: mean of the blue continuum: 3.29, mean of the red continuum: 3.19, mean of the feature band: 3.23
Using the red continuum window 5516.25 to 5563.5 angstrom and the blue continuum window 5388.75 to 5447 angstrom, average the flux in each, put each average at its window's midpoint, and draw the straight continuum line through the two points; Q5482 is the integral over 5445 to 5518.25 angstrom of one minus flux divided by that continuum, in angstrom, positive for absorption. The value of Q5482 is 1.15 angstrom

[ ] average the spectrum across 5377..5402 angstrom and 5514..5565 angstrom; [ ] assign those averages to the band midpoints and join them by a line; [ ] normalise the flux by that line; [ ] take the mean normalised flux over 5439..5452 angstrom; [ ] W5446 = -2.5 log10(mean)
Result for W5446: -0.041 mag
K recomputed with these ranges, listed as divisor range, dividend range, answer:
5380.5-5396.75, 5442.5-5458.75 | 1.07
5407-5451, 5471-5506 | 1.01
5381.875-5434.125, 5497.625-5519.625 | 1.06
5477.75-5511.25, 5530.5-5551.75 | 1.07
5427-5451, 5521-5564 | 1.07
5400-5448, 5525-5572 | 1.05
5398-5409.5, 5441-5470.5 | 1.07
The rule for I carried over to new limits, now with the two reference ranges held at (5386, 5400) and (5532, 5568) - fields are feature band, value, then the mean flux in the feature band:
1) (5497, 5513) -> 0.02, 3.16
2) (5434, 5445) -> -0.07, 3.29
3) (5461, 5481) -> -0.02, 3.23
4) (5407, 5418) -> -0.06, 3.22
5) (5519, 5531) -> -0.01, 3.29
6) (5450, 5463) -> 0.00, 3.13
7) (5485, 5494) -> 0.01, 3.15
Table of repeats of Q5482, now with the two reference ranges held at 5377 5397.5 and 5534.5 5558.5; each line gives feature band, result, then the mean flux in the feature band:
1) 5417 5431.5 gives 0.1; 3.19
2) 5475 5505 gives 1.1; 3.18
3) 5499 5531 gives 1.3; 3.21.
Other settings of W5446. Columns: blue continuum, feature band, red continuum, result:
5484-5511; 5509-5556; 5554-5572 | -0.06 mag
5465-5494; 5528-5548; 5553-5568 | 0.00 mag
